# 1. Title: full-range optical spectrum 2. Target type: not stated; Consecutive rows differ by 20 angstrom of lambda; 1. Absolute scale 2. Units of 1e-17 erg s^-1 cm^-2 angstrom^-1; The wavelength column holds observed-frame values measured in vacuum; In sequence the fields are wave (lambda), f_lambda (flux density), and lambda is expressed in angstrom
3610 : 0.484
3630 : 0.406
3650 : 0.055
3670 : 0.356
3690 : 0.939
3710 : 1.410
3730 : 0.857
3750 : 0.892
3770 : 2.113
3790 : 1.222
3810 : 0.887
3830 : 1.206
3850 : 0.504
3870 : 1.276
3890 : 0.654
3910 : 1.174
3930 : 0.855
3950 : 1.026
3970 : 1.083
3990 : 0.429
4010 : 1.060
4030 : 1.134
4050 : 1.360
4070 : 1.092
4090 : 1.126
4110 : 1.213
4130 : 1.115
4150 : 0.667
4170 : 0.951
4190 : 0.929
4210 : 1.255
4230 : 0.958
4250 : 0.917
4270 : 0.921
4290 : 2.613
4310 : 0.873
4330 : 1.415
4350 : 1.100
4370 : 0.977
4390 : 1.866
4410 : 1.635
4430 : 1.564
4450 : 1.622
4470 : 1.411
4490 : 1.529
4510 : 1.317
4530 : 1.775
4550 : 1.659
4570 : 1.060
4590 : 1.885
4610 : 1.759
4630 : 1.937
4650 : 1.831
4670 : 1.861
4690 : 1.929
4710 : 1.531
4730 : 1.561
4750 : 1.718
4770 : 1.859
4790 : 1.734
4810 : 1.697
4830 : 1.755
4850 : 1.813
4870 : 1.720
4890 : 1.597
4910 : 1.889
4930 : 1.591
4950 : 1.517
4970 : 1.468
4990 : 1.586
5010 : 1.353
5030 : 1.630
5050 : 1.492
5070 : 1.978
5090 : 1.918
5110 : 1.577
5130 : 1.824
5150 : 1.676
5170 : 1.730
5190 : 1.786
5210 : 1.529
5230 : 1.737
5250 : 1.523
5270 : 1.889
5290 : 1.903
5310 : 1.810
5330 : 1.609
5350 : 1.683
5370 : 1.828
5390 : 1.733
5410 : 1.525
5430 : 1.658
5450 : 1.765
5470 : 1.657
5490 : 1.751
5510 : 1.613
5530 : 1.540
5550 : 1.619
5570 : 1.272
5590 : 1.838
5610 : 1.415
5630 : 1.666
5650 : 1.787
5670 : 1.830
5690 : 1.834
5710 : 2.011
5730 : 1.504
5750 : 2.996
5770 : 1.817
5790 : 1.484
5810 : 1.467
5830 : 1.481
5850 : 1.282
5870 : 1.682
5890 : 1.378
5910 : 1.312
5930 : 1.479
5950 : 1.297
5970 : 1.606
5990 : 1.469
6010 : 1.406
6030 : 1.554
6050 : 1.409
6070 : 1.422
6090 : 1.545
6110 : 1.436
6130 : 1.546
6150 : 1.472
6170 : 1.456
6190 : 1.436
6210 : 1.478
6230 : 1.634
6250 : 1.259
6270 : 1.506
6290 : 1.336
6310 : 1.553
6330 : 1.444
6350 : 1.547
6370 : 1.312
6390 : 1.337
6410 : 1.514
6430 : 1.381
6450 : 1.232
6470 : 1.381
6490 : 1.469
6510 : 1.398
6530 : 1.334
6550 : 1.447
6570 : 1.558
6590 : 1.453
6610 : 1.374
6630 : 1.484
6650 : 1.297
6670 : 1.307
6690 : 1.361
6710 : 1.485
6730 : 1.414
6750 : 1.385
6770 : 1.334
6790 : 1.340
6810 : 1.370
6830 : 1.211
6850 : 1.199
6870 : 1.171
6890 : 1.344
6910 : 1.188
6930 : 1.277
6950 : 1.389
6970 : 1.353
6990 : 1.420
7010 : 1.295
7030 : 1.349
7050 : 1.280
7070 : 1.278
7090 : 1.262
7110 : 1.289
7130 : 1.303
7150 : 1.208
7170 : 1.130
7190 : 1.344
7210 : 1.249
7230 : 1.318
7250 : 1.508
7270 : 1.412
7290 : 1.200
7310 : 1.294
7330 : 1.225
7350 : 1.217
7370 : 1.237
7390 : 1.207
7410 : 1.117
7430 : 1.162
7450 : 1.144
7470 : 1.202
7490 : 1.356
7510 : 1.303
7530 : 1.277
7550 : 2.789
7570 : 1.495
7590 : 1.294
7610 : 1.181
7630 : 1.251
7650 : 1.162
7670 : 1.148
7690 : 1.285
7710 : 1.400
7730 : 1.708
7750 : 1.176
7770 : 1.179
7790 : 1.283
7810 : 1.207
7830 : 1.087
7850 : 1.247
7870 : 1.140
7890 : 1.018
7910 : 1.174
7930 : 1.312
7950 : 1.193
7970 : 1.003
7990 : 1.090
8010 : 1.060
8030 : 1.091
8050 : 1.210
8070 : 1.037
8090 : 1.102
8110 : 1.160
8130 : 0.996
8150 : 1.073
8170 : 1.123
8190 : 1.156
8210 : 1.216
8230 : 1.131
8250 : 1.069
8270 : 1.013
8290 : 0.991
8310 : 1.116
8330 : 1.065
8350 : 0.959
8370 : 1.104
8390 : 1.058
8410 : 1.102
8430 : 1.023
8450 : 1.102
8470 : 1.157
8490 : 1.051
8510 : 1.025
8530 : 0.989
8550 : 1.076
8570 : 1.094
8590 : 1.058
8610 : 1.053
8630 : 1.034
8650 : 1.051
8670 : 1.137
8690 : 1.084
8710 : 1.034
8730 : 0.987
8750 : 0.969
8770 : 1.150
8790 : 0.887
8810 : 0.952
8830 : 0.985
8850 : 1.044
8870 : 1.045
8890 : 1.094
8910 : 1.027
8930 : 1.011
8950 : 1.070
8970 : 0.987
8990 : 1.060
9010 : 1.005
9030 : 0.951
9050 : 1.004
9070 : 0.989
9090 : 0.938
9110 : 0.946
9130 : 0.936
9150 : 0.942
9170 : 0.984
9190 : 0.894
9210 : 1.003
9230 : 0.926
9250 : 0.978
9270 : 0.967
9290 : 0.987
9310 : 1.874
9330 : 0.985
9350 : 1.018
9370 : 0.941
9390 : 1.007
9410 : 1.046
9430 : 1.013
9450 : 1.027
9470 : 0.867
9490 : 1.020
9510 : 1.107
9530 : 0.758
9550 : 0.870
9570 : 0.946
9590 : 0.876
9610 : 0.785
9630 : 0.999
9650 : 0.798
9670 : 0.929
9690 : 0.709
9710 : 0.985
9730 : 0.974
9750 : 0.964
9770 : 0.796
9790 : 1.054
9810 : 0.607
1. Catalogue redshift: 0.15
